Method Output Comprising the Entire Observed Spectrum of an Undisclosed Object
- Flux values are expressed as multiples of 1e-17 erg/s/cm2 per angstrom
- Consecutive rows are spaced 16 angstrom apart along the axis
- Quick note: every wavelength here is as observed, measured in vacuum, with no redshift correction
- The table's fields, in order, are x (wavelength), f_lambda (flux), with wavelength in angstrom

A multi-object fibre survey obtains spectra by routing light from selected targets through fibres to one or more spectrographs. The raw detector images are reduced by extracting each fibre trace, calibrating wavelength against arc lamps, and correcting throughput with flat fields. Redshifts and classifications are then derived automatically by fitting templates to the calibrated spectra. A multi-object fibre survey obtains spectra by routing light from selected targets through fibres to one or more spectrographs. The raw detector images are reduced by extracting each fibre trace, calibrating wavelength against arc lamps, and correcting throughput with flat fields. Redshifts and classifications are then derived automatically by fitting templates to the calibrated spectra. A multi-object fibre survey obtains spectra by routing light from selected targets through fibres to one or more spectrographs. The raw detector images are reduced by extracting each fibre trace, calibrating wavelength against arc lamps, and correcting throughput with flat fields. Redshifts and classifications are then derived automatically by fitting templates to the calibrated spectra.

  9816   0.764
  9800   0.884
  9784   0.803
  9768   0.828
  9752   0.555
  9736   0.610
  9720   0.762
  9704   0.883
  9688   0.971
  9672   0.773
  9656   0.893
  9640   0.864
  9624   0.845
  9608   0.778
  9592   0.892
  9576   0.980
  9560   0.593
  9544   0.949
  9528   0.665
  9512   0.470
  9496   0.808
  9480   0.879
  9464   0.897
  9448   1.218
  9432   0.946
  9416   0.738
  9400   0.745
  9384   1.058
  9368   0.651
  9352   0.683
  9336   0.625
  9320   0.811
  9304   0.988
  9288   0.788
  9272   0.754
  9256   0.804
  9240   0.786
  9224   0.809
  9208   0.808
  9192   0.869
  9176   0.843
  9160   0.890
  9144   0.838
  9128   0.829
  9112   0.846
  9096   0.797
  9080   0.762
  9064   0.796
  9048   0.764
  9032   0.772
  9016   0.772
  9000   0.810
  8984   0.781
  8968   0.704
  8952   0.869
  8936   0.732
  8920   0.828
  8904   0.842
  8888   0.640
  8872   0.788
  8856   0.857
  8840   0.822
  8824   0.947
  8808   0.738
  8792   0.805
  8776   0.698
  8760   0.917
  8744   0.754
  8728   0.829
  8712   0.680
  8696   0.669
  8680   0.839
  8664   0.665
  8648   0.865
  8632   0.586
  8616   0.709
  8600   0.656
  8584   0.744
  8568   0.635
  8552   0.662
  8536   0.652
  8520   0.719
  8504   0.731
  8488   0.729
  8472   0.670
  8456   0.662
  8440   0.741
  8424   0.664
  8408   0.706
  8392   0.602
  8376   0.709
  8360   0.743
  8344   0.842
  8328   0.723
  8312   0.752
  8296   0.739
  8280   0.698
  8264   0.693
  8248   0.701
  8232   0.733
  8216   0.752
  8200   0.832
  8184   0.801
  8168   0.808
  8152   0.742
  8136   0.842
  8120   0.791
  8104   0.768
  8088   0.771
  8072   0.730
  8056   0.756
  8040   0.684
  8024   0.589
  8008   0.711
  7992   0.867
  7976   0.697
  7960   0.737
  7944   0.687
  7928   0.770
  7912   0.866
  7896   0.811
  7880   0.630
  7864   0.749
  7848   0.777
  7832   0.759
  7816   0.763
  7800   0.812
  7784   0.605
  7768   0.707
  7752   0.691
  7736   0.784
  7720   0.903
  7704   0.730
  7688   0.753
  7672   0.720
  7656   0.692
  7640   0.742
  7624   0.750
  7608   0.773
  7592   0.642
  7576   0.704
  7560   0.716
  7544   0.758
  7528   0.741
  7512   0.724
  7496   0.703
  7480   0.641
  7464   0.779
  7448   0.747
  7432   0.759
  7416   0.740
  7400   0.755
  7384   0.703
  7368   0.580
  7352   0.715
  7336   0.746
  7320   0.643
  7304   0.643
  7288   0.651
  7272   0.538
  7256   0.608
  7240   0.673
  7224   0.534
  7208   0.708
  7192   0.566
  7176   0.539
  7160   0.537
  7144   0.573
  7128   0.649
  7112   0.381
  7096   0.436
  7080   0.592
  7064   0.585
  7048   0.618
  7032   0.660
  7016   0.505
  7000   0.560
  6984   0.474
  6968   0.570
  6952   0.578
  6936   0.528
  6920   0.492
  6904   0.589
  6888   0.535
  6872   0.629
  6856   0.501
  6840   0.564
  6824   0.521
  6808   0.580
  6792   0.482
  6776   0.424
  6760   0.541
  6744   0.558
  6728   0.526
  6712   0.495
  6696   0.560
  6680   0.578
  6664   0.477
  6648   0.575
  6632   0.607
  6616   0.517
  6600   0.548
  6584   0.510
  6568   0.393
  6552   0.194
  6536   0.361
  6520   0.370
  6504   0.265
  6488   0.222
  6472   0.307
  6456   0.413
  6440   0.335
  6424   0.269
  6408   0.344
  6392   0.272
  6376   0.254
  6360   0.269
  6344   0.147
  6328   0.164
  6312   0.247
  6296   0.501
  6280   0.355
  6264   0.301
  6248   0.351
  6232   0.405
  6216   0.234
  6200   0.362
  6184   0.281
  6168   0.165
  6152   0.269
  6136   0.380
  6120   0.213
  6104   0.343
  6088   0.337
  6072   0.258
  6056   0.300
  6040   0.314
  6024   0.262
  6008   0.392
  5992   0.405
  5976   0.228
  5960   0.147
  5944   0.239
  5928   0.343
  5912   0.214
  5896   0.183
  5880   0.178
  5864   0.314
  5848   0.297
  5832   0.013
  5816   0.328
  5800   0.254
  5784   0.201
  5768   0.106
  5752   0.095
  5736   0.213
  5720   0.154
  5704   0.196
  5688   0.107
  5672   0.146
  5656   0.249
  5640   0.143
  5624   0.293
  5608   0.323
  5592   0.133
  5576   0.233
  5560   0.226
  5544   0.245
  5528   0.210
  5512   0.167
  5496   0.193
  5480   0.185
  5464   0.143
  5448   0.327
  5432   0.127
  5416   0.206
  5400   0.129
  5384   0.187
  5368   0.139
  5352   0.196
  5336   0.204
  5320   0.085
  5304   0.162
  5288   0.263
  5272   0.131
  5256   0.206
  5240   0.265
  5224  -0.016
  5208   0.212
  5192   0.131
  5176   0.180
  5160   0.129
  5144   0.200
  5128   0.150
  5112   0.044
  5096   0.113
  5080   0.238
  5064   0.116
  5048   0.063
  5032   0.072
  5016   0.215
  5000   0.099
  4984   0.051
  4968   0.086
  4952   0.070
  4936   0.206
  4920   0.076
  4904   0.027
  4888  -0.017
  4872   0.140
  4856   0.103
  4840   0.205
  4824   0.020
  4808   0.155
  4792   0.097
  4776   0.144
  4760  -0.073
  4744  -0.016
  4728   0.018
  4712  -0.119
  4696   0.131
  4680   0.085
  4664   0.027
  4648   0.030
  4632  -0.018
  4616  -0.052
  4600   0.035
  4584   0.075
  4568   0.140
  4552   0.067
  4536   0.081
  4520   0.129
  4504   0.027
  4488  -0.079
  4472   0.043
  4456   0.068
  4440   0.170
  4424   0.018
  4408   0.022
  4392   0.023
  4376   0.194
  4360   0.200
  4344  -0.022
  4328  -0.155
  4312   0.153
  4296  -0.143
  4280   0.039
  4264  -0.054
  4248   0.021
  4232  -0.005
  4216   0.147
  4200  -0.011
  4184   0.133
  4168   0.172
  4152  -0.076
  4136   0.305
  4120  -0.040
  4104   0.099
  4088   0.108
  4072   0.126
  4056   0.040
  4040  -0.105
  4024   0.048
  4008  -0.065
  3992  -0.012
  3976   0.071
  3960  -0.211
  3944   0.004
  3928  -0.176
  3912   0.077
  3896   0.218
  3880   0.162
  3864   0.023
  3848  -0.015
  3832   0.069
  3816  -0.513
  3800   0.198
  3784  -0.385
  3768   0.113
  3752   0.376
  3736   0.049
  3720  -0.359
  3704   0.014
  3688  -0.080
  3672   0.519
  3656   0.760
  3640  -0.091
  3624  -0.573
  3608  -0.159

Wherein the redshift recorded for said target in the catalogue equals 0.65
